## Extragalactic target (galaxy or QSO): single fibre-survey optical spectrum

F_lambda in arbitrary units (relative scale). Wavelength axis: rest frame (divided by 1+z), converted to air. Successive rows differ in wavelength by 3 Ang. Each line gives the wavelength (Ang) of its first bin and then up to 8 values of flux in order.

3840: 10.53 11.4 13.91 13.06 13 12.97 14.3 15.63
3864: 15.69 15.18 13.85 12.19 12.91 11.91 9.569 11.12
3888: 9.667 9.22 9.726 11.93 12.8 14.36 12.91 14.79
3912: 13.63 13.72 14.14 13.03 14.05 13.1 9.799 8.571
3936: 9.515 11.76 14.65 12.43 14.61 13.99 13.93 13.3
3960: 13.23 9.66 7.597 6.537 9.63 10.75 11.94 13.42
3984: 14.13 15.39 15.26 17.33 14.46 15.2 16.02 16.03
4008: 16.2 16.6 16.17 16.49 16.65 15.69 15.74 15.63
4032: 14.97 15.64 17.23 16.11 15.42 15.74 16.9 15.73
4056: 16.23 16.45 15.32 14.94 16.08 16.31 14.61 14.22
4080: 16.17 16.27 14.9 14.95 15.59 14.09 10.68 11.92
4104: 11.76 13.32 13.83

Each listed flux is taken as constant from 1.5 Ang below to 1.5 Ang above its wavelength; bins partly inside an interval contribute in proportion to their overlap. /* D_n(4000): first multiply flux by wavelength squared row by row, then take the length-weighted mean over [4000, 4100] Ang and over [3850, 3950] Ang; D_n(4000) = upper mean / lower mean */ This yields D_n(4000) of 1.3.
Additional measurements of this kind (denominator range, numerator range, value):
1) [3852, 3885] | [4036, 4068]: 1.32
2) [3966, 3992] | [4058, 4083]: 1.36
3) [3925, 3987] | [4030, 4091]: 1.41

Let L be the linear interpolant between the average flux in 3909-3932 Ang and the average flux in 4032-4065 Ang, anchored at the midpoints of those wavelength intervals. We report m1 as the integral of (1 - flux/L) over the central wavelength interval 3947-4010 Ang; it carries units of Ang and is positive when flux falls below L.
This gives 5.0 Ang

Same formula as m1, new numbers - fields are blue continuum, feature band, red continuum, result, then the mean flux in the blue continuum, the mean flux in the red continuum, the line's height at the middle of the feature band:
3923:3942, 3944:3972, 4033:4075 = 1.5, 11.3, 15.9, 12.3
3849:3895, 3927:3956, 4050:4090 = 3.0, 12.5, 15.6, 13.6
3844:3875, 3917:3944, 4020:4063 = 4.9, 13.9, 15.9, 14.7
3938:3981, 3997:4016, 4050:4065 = -3.1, 11.8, 15.9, 13.8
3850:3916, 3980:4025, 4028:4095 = -3.0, 12.8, 15.7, 14.7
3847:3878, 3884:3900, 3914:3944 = 3.1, 13.8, 12.2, 13.1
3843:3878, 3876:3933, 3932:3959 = 4.5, 13.7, 12.6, 13.2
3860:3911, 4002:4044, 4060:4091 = -4.2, 12.5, 15.4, 14.6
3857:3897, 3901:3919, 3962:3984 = -3.5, 12.3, 10.2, 11.6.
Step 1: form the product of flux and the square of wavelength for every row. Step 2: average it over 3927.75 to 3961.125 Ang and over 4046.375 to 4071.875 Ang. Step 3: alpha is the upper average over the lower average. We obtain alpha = 1.4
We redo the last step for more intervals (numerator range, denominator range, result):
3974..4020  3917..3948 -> 1.28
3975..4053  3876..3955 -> 1.33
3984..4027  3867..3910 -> 1.40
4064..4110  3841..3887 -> 1.23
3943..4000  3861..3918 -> 1.05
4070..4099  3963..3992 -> 1.34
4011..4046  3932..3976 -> 1.46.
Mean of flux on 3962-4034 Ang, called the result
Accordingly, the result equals 14.1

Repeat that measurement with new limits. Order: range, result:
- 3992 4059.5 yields 16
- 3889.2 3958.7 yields 12.6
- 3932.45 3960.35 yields 12.7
